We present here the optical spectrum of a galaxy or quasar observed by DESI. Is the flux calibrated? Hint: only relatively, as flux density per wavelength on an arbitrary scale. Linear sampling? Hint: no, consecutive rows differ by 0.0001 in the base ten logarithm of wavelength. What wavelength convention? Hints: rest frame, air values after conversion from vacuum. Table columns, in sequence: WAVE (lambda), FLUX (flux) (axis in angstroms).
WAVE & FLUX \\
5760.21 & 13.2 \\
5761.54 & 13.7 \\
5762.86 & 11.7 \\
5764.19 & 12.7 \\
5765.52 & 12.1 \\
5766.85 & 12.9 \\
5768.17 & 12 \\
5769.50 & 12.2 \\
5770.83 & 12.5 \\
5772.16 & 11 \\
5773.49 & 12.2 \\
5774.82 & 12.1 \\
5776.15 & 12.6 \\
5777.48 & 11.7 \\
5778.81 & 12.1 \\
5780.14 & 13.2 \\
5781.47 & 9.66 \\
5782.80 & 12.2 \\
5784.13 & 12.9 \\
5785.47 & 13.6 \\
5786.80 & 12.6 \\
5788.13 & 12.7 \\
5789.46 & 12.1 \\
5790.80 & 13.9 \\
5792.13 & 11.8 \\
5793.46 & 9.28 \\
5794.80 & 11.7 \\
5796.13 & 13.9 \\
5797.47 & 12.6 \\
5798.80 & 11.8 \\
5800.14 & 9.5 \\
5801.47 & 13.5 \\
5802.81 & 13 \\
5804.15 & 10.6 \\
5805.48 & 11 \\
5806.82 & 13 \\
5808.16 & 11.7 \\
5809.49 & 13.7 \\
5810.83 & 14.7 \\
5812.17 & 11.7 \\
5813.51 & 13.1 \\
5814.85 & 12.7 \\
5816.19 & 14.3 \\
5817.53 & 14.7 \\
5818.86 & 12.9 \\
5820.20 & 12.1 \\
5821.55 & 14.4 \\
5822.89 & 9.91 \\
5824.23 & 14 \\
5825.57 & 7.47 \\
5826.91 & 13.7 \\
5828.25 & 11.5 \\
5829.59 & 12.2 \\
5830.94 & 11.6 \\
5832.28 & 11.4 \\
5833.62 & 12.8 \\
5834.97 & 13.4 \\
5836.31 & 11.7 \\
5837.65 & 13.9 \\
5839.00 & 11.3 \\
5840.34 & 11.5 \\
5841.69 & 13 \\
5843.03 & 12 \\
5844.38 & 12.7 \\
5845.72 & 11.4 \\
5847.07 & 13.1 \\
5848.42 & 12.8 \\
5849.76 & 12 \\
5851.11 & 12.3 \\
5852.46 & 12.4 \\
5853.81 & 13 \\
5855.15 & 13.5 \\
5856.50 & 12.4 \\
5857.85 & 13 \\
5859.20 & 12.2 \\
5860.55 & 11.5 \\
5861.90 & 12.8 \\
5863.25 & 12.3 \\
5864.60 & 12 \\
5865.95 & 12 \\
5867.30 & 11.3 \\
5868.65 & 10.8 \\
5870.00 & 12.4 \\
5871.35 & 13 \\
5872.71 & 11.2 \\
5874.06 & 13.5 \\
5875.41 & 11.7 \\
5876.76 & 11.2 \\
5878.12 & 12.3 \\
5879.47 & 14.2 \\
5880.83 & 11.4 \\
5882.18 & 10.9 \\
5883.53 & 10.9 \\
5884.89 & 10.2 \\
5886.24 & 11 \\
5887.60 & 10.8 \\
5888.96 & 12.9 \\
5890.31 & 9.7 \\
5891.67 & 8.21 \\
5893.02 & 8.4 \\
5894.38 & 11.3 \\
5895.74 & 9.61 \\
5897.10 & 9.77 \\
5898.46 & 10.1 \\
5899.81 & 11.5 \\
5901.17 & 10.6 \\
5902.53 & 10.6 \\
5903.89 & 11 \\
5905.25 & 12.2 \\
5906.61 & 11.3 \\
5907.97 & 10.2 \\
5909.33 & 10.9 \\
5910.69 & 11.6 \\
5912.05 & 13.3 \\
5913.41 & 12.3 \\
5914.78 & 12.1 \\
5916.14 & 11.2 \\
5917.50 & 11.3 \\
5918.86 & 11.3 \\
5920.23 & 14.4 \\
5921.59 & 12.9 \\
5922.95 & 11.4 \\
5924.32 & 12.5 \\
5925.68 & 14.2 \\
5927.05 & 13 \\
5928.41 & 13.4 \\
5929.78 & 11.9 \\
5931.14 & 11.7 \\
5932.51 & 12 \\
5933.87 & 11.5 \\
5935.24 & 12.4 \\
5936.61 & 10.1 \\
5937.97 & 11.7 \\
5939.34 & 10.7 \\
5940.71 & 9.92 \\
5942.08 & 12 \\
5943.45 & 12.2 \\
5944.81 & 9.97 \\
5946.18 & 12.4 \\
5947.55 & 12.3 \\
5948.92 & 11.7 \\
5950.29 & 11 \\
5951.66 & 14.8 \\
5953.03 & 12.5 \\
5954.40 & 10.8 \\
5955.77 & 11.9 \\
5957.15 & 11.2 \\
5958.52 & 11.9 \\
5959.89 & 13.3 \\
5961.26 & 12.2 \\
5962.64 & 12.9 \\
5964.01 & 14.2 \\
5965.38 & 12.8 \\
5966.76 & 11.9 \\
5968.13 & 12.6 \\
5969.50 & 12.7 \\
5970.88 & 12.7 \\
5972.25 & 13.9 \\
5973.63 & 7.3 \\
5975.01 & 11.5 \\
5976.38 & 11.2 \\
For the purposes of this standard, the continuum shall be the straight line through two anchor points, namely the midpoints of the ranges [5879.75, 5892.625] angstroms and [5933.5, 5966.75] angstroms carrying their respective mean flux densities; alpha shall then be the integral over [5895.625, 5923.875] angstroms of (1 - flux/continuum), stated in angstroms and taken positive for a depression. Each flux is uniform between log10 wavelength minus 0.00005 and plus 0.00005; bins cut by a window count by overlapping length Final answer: -0.69 angstroms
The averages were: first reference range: 10.7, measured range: 11.5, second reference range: 11.9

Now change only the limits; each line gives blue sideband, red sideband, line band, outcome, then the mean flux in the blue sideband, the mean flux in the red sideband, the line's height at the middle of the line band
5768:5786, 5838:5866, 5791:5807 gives 0.5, 12.1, 12.4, 12.2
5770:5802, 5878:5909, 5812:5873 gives -4.9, 12.1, 10.8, 11.4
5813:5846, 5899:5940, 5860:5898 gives 2.4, 12.4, 11.8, 12.1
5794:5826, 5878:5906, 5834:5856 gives -1.4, 12.4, 10.8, 11.7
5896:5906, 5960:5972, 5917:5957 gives -0.3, 10.8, 12.8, 11.9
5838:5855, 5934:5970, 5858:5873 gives 0.3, 12.4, 12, 12.3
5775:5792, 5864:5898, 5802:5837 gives -1.4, 12.4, 11.2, 12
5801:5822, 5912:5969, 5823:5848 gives 1.3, 12.9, 12.1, 12.8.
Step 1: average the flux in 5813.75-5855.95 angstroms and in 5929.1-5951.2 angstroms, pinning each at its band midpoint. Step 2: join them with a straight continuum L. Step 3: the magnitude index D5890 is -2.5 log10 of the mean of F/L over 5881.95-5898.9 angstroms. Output 0.164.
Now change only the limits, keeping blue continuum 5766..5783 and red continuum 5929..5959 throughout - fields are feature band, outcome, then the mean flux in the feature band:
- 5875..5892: 0.05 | 11.2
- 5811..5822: -0.12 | 13.3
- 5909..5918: -0.01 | 11.9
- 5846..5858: -0.07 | 12.7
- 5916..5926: -0.06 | 12.4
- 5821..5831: 0.01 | 11.8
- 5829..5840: -0.03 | 12.3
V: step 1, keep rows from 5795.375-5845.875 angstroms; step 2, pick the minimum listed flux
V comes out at 7.47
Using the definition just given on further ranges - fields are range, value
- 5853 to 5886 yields 10.2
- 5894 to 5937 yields 9.61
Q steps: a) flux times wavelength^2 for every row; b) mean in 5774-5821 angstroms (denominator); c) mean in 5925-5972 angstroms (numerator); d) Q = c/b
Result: 1.0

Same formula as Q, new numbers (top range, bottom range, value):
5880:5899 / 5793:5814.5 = 0.88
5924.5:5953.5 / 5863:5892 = 1.06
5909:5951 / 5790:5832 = 1.01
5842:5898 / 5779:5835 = 0.97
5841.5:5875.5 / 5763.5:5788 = 1.04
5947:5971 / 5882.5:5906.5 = 1.20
